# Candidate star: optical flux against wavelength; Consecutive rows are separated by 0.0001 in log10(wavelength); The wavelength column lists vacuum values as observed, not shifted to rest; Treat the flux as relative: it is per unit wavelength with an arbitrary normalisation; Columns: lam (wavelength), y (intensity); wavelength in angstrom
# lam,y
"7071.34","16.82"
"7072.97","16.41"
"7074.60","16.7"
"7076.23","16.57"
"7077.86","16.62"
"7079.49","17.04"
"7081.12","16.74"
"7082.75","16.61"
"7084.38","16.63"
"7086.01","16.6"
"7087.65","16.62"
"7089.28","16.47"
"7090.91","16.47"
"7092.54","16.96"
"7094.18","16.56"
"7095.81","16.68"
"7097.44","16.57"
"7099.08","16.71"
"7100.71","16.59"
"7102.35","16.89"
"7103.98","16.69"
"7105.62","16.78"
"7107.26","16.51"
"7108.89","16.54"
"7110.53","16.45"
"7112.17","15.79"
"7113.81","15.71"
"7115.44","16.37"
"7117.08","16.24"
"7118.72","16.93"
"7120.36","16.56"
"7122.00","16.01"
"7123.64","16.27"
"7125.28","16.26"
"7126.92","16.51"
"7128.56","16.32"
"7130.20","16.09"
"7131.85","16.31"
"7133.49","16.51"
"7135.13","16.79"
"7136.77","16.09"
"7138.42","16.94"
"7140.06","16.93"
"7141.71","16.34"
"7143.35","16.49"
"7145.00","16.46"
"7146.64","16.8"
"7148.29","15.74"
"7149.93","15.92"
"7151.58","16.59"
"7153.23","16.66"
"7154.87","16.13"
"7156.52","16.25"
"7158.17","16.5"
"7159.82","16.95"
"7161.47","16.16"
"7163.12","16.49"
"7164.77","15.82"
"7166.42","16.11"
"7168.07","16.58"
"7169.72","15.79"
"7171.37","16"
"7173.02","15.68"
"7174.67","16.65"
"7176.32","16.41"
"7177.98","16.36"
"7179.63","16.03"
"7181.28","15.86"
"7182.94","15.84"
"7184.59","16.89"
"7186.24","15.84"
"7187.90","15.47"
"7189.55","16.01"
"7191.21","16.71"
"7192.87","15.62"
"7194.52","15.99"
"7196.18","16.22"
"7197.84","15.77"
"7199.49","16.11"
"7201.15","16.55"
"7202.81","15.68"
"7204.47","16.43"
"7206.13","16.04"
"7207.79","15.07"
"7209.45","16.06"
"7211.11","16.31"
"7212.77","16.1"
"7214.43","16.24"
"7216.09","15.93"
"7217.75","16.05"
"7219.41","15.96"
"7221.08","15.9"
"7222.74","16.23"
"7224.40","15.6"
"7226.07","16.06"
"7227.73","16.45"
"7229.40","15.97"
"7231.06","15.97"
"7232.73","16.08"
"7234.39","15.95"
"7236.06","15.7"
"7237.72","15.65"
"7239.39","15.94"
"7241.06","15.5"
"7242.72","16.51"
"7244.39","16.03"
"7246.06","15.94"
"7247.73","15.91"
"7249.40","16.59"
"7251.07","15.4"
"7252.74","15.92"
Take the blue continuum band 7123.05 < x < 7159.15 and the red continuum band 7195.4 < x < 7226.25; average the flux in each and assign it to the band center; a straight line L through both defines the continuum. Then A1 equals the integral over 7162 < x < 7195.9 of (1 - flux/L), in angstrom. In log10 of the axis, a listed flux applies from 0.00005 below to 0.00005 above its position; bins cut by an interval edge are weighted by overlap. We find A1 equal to 0.2 angstrom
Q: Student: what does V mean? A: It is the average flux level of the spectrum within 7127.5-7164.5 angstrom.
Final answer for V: 16.4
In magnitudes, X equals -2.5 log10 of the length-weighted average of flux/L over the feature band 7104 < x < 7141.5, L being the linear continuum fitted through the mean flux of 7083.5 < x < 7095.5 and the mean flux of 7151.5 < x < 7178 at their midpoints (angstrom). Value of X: 0.00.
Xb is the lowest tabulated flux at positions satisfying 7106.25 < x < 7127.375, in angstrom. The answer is 15.71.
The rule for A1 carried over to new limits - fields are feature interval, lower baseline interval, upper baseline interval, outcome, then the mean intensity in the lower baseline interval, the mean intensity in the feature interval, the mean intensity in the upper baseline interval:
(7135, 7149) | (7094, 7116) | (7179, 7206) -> -0.16 angstrom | 16.5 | 16.5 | 16.1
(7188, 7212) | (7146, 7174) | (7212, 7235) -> 0.13 angstrom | 16.2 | 16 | 16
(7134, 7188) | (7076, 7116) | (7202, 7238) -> -0.13 angstrom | 16.6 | 16.3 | 16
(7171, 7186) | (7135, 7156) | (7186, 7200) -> -0.06 angstrom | 16.4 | 16.2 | 16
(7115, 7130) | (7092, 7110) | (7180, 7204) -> 0.13 angstrom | 16.7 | 16.4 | 16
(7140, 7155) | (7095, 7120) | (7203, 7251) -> -0.06 angstrom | 16.5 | 16.4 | 16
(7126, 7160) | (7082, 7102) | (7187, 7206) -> -0.19 angstrom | 16.6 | 16.4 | 16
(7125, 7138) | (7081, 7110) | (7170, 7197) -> 0.03 angstrom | 16.6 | 16.4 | 16.1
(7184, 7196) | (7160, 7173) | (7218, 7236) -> 0.02 angstrom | 16.1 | 16.1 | 16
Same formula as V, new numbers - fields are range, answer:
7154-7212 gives 16.1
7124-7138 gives 16.4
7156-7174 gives 16.2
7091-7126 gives 16.5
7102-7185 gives 16.3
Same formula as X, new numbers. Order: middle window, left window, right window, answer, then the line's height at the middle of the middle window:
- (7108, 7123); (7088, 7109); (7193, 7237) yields 0.02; 16.6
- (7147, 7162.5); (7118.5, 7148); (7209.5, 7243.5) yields 0.00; 16.4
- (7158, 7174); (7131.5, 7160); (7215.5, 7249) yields 0.01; 16.3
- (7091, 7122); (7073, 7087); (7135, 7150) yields 0.00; 16.6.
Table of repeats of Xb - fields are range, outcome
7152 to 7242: 15.07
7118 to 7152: 15.74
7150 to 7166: 15.82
